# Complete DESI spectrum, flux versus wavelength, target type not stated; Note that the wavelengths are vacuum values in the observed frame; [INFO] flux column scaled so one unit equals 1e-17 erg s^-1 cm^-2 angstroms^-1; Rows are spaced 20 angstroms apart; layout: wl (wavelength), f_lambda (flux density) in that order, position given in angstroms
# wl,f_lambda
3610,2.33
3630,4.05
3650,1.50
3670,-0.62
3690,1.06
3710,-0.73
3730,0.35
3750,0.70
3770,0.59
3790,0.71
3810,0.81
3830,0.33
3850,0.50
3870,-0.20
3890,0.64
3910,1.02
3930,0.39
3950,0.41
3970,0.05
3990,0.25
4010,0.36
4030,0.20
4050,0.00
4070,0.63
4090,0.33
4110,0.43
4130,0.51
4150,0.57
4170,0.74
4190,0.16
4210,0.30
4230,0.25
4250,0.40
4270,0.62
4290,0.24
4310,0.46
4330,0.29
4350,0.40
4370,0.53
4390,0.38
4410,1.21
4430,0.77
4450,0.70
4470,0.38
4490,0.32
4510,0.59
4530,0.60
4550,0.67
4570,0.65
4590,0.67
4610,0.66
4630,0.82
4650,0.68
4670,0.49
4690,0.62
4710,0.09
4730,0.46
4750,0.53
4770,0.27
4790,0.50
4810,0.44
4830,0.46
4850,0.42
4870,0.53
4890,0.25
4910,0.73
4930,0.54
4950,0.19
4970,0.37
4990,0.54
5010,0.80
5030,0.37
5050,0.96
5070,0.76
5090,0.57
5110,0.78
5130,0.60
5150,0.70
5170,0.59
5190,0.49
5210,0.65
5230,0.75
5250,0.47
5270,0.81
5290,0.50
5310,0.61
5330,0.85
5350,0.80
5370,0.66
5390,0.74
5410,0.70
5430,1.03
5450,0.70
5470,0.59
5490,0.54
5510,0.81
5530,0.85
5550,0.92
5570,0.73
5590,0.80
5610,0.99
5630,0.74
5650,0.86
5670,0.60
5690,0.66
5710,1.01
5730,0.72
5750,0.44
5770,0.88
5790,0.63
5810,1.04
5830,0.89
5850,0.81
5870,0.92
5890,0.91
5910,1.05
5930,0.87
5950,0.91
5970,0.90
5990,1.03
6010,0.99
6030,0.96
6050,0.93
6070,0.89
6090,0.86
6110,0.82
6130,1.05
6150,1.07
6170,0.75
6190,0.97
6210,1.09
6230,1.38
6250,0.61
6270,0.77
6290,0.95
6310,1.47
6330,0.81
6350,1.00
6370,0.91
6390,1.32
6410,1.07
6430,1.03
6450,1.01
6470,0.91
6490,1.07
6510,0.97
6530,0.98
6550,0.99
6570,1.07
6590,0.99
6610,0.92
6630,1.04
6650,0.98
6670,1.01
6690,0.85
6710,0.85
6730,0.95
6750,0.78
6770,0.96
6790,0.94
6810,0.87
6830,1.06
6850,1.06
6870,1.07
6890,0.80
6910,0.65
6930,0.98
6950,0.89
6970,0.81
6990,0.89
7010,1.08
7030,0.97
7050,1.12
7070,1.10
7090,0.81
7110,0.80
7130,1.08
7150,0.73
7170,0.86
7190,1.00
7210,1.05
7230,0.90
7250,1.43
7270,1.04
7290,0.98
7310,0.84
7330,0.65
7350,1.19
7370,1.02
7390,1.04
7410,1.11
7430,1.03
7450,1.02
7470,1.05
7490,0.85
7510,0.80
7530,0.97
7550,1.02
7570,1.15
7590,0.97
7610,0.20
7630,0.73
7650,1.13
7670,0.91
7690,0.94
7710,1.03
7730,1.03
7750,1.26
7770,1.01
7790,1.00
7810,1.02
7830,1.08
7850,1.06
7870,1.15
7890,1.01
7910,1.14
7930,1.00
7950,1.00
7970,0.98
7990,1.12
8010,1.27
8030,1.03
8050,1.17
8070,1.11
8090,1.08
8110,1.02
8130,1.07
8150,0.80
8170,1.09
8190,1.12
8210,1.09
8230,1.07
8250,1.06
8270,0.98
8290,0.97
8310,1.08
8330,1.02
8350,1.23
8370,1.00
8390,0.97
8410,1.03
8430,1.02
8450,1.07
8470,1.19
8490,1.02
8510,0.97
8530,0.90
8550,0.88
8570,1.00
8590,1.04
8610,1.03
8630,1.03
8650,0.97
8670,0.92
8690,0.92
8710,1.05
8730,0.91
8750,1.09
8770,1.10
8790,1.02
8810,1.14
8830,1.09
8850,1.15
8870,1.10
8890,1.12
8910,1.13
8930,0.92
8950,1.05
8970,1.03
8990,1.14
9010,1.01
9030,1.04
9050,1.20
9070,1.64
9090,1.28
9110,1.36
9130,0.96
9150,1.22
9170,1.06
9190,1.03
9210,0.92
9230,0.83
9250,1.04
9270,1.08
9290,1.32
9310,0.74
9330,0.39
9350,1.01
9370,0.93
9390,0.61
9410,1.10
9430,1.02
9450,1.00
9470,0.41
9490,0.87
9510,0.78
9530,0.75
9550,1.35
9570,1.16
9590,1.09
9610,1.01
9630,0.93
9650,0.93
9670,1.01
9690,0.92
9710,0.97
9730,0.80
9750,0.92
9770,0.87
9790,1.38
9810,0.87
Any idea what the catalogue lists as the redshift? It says 0.38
